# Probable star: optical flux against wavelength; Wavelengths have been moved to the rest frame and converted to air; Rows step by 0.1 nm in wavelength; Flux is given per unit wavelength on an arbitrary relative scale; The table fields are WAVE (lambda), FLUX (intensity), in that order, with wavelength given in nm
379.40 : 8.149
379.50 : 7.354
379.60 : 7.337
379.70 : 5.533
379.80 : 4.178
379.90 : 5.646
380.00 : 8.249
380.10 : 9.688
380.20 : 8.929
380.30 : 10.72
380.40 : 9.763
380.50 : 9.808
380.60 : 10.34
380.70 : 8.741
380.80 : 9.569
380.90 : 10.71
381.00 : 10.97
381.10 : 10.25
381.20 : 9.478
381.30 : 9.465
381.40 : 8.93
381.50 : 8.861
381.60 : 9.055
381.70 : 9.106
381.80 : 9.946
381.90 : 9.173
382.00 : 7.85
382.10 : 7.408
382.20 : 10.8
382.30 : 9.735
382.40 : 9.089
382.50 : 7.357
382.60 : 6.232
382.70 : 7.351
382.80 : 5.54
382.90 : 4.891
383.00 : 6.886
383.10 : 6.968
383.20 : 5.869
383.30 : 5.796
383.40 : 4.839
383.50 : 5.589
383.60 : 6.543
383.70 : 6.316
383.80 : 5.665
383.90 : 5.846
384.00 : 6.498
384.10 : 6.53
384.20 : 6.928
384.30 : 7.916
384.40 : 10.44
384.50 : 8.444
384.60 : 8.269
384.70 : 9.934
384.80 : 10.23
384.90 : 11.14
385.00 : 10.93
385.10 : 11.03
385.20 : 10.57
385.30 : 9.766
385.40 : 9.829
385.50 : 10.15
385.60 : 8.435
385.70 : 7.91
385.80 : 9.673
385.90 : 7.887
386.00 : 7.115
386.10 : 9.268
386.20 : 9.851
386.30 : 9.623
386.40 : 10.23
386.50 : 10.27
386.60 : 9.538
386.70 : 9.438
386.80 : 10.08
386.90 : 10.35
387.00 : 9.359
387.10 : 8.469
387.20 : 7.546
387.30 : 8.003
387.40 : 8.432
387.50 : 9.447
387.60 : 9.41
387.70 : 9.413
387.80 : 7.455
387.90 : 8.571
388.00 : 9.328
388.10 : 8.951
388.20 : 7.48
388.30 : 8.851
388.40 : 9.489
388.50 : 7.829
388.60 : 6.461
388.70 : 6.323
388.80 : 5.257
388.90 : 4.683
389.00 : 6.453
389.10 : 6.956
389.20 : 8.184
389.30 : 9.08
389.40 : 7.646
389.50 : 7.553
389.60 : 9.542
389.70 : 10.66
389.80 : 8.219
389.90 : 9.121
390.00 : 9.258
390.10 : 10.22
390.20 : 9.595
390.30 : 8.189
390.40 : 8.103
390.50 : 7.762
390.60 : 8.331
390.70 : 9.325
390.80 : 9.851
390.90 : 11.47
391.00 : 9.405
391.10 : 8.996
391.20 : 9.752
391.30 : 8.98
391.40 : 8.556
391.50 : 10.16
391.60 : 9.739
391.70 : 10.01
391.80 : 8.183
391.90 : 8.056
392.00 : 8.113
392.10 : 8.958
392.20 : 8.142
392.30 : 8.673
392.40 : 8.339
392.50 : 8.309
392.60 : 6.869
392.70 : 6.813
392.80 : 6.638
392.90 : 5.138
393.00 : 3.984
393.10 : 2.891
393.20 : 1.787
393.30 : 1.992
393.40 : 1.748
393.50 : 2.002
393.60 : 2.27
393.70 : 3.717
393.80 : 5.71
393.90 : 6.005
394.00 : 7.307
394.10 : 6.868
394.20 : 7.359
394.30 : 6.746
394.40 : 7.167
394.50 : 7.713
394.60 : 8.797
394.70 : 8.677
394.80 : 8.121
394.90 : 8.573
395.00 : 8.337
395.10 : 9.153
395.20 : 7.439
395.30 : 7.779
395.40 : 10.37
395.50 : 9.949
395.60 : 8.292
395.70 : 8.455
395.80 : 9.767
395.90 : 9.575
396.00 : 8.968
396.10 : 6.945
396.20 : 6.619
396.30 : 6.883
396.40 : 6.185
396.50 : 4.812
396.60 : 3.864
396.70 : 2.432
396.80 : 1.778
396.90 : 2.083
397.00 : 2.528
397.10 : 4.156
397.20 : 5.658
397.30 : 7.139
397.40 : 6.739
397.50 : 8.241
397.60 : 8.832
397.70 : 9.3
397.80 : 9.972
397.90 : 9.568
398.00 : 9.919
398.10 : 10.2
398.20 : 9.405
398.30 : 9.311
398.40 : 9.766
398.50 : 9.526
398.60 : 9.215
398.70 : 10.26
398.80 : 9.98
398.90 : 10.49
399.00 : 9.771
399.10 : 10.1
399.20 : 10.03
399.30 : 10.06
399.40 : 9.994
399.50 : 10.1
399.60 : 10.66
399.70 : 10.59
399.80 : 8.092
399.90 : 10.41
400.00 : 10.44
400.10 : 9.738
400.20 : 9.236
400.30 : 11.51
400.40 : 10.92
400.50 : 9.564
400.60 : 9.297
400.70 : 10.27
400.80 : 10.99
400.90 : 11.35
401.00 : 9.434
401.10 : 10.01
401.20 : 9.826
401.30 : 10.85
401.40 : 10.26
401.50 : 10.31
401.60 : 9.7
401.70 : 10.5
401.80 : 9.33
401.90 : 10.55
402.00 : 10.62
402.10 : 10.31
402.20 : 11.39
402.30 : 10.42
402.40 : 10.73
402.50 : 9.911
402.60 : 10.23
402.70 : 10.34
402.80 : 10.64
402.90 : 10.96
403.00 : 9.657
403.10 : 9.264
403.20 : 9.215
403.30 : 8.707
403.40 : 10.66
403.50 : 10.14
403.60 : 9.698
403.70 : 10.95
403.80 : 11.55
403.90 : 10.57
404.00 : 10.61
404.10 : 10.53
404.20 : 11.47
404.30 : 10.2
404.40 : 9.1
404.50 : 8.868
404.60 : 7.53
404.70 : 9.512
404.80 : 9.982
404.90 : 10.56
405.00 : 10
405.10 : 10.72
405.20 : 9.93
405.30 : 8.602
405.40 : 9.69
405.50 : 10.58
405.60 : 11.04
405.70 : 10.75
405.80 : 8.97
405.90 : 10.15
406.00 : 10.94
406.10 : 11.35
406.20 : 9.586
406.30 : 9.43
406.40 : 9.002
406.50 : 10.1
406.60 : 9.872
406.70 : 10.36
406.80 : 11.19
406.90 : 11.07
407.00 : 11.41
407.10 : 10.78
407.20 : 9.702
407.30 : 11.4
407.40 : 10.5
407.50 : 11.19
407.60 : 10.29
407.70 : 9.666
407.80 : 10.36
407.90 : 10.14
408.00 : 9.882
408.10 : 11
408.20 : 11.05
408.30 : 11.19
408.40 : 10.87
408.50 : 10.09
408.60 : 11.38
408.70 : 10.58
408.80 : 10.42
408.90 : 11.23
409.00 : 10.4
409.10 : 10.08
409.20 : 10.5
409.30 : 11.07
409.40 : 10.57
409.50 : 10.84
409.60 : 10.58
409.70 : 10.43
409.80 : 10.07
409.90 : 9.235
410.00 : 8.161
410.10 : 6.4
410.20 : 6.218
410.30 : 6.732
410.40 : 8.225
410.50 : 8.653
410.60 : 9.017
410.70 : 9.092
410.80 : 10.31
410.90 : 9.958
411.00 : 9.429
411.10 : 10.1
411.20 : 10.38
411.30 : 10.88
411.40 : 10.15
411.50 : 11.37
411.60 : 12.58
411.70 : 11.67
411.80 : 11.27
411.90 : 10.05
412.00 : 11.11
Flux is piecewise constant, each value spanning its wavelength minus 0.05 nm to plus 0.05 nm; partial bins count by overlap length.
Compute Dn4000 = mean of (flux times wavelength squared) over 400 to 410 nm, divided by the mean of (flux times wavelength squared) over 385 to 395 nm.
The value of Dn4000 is 1.38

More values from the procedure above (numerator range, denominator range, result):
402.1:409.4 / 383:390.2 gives 1.35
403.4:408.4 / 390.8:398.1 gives 1.53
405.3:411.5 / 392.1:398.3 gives 1.59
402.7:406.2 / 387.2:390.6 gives 1.33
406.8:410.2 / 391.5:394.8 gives 1.72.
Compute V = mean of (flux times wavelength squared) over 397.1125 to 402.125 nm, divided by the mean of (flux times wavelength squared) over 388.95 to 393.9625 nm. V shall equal 1.35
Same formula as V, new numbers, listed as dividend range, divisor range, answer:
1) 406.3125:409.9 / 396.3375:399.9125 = 1.37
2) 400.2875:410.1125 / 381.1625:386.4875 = 1.38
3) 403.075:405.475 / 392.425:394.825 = 1.87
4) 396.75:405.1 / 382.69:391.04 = 1.23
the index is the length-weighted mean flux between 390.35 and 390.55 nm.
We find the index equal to 7.93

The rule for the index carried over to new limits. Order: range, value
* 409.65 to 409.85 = 10.3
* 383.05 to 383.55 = 5.81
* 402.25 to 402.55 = 10.4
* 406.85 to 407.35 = 10.9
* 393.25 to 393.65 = 2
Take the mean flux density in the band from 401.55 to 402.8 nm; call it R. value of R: 10.3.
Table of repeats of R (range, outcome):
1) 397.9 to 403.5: 10.1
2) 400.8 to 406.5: 10.1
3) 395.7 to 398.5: 7.13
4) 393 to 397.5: 6.17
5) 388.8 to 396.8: 7.46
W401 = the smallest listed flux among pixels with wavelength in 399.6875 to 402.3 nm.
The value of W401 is 8.092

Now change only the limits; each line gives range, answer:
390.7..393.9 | 1.748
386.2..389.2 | 4.683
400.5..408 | 7.53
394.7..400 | 1.778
